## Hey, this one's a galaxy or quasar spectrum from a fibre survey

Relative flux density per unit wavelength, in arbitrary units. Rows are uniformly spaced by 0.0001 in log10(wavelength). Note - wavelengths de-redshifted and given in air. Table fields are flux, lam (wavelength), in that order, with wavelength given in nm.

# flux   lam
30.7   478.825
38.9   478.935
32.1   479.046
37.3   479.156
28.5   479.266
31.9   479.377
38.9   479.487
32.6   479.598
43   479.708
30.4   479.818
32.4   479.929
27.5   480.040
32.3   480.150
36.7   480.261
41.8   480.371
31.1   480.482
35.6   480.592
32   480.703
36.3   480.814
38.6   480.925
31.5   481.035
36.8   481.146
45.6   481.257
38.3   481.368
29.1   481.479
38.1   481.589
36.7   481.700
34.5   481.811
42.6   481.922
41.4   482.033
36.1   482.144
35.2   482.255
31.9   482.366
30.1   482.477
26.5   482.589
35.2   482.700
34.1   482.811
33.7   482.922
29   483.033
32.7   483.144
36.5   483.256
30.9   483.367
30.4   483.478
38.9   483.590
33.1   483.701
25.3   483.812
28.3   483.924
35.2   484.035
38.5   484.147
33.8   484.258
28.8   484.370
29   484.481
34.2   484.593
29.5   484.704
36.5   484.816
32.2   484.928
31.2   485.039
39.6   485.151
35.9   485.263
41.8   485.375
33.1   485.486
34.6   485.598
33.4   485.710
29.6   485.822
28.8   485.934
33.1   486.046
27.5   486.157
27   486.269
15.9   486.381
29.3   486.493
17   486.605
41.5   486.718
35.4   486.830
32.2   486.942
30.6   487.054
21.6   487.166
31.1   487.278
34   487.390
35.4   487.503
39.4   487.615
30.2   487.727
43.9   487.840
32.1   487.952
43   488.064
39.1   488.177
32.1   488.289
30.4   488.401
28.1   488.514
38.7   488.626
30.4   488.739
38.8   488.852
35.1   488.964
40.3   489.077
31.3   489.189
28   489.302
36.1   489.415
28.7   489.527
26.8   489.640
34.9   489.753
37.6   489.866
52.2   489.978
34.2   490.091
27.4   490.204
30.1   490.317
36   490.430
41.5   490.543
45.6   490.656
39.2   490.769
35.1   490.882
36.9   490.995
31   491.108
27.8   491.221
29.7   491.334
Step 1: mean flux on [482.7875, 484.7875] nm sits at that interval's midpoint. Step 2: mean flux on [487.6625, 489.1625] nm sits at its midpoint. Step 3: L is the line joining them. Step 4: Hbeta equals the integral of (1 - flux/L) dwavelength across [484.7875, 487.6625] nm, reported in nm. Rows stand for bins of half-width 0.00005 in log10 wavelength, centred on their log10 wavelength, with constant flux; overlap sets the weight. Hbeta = 0.19 nm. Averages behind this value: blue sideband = 32.4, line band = 31.8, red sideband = 35.5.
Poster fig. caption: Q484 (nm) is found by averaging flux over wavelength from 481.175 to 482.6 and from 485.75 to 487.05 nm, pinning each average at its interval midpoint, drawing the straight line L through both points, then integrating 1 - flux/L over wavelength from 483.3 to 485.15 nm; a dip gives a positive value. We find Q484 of 0.00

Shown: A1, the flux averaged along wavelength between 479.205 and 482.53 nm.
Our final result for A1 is 35.3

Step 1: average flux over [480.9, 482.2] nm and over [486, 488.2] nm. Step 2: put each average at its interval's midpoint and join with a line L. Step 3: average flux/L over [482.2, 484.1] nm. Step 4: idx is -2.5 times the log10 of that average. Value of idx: 0.12 mag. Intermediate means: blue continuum 37.4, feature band 32.2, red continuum 31.9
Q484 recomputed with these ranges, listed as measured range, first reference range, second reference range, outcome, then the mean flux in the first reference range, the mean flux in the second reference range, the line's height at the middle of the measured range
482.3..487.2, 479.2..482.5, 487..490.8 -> 0.47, 35.3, 34.8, 35.1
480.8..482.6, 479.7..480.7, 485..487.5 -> -0.15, 34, 31.2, 33.3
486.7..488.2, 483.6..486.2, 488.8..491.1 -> -0.02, 32.9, 35.7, 34.3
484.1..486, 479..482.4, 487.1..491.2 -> 0.09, 35.4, 34.8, 35.1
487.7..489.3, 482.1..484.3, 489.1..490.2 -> -0.05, 32.7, 34.3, 34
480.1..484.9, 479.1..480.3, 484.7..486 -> -0.05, 33.7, 34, 33.9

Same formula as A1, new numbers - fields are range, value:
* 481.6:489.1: 33.2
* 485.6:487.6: 29.9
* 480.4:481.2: 34.8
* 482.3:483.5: 32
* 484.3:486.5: 31.6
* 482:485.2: 33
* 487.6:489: 35.4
